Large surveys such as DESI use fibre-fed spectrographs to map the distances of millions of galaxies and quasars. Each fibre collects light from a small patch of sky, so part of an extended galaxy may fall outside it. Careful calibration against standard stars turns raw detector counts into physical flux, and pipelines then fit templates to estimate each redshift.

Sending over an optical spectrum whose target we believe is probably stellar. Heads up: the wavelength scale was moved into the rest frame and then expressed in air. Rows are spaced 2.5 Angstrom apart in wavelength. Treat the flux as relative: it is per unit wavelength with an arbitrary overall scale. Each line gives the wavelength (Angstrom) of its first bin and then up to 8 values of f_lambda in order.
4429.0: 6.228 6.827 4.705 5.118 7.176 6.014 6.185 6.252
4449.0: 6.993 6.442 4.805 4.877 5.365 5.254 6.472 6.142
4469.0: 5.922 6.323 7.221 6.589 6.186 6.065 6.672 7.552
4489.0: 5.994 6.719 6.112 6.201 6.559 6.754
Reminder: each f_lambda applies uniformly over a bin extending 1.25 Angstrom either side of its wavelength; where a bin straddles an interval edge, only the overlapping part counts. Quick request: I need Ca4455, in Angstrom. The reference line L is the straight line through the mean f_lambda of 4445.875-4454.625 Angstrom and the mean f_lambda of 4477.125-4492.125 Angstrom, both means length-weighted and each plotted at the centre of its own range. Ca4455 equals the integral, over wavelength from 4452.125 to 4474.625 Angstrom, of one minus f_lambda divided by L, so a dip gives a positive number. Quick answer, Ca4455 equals 1.9 Angstrom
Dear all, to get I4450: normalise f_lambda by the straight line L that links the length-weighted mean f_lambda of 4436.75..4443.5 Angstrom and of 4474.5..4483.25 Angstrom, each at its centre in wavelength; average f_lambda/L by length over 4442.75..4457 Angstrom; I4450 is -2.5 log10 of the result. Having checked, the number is 0.06 mag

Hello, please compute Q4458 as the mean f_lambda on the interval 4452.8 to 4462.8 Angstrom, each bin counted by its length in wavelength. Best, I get 5.08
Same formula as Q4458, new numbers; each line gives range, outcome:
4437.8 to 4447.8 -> 6.41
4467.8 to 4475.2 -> 6.49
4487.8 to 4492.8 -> 6.36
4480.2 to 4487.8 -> 6.75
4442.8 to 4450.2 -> 6.48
